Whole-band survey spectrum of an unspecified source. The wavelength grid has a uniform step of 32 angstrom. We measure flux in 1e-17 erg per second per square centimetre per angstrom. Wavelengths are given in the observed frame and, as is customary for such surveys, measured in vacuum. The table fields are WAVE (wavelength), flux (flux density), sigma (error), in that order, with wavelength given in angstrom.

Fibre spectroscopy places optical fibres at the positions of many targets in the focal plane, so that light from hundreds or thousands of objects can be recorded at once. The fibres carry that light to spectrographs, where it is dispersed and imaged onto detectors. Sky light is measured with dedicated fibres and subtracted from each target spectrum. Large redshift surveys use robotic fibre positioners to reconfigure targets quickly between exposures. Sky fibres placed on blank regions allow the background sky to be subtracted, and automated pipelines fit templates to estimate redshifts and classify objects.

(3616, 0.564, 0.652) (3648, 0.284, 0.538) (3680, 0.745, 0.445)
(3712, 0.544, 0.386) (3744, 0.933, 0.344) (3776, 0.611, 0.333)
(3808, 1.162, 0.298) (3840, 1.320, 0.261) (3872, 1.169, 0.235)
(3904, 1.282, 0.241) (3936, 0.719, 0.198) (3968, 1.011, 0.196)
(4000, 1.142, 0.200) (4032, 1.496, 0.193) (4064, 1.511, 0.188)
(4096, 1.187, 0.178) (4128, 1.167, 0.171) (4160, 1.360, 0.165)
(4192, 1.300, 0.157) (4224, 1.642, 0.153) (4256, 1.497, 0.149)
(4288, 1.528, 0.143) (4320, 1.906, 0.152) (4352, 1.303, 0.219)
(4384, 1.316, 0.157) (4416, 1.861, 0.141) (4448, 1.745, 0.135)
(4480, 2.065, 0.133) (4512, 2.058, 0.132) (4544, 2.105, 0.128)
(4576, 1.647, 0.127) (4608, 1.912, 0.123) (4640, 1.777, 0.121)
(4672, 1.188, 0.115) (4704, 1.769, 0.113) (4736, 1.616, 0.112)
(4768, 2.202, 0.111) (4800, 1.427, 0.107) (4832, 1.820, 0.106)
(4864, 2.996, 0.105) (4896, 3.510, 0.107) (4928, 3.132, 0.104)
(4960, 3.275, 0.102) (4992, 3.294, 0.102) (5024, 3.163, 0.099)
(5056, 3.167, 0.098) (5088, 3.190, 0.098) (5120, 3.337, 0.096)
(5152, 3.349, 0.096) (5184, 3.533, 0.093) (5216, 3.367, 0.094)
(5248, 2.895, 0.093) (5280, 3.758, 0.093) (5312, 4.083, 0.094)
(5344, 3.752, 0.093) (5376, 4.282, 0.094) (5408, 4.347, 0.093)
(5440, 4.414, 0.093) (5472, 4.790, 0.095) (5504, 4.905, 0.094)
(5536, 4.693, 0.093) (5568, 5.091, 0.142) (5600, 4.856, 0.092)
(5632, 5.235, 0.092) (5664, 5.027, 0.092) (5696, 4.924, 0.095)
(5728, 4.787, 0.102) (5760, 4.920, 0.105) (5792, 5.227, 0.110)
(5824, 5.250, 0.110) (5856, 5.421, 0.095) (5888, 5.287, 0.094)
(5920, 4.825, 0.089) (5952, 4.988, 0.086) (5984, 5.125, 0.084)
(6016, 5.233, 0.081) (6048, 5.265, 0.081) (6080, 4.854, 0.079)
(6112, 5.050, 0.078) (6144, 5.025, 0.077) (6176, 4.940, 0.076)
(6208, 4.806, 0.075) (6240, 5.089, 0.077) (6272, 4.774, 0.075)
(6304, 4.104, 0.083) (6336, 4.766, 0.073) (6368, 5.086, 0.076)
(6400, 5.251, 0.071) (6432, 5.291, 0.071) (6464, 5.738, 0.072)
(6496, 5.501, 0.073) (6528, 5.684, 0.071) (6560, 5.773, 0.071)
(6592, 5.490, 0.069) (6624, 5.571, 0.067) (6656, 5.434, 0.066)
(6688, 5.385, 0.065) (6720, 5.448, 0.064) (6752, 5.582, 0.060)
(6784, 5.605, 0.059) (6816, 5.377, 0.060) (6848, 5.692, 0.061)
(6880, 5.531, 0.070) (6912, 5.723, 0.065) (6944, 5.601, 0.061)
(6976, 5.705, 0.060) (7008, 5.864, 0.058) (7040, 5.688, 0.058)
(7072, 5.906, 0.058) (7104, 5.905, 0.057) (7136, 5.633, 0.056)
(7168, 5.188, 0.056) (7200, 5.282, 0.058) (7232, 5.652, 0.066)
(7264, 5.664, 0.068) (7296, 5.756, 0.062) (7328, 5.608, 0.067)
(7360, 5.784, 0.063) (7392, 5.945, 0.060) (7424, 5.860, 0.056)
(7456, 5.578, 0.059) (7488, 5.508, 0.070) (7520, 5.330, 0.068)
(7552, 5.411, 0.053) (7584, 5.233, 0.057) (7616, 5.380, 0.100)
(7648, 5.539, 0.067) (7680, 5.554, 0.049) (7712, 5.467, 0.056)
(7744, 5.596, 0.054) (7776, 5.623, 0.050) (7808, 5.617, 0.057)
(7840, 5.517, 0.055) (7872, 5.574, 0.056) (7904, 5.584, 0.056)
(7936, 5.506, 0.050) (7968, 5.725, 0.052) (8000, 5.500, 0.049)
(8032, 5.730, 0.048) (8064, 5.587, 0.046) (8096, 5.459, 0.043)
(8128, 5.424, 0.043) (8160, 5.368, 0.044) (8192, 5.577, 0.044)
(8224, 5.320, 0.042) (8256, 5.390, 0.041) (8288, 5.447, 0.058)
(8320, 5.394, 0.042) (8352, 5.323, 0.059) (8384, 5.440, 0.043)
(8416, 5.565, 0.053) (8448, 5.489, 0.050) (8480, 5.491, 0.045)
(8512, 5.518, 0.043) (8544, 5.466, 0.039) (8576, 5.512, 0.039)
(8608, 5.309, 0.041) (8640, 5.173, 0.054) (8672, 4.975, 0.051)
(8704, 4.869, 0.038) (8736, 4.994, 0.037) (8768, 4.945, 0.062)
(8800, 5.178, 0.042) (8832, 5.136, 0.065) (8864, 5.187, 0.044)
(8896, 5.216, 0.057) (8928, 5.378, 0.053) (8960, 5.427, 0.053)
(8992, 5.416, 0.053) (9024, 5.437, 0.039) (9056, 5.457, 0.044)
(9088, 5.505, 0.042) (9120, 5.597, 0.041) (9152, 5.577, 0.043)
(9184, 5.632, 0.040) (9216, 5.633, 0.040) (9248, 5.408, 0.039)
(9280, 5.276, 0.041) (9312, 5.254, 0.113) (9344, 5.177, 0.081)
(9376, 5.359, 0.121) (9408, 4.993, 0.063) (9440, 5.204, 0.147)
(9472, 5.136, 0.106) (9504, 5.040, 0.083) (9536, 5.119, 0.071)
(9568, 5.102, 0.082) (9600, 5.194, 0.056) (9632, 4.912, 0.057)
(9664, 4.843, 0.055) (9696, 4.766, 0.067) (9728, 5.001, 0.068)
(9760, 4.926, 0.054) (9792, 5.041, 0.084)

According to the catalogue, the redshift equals 0.22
